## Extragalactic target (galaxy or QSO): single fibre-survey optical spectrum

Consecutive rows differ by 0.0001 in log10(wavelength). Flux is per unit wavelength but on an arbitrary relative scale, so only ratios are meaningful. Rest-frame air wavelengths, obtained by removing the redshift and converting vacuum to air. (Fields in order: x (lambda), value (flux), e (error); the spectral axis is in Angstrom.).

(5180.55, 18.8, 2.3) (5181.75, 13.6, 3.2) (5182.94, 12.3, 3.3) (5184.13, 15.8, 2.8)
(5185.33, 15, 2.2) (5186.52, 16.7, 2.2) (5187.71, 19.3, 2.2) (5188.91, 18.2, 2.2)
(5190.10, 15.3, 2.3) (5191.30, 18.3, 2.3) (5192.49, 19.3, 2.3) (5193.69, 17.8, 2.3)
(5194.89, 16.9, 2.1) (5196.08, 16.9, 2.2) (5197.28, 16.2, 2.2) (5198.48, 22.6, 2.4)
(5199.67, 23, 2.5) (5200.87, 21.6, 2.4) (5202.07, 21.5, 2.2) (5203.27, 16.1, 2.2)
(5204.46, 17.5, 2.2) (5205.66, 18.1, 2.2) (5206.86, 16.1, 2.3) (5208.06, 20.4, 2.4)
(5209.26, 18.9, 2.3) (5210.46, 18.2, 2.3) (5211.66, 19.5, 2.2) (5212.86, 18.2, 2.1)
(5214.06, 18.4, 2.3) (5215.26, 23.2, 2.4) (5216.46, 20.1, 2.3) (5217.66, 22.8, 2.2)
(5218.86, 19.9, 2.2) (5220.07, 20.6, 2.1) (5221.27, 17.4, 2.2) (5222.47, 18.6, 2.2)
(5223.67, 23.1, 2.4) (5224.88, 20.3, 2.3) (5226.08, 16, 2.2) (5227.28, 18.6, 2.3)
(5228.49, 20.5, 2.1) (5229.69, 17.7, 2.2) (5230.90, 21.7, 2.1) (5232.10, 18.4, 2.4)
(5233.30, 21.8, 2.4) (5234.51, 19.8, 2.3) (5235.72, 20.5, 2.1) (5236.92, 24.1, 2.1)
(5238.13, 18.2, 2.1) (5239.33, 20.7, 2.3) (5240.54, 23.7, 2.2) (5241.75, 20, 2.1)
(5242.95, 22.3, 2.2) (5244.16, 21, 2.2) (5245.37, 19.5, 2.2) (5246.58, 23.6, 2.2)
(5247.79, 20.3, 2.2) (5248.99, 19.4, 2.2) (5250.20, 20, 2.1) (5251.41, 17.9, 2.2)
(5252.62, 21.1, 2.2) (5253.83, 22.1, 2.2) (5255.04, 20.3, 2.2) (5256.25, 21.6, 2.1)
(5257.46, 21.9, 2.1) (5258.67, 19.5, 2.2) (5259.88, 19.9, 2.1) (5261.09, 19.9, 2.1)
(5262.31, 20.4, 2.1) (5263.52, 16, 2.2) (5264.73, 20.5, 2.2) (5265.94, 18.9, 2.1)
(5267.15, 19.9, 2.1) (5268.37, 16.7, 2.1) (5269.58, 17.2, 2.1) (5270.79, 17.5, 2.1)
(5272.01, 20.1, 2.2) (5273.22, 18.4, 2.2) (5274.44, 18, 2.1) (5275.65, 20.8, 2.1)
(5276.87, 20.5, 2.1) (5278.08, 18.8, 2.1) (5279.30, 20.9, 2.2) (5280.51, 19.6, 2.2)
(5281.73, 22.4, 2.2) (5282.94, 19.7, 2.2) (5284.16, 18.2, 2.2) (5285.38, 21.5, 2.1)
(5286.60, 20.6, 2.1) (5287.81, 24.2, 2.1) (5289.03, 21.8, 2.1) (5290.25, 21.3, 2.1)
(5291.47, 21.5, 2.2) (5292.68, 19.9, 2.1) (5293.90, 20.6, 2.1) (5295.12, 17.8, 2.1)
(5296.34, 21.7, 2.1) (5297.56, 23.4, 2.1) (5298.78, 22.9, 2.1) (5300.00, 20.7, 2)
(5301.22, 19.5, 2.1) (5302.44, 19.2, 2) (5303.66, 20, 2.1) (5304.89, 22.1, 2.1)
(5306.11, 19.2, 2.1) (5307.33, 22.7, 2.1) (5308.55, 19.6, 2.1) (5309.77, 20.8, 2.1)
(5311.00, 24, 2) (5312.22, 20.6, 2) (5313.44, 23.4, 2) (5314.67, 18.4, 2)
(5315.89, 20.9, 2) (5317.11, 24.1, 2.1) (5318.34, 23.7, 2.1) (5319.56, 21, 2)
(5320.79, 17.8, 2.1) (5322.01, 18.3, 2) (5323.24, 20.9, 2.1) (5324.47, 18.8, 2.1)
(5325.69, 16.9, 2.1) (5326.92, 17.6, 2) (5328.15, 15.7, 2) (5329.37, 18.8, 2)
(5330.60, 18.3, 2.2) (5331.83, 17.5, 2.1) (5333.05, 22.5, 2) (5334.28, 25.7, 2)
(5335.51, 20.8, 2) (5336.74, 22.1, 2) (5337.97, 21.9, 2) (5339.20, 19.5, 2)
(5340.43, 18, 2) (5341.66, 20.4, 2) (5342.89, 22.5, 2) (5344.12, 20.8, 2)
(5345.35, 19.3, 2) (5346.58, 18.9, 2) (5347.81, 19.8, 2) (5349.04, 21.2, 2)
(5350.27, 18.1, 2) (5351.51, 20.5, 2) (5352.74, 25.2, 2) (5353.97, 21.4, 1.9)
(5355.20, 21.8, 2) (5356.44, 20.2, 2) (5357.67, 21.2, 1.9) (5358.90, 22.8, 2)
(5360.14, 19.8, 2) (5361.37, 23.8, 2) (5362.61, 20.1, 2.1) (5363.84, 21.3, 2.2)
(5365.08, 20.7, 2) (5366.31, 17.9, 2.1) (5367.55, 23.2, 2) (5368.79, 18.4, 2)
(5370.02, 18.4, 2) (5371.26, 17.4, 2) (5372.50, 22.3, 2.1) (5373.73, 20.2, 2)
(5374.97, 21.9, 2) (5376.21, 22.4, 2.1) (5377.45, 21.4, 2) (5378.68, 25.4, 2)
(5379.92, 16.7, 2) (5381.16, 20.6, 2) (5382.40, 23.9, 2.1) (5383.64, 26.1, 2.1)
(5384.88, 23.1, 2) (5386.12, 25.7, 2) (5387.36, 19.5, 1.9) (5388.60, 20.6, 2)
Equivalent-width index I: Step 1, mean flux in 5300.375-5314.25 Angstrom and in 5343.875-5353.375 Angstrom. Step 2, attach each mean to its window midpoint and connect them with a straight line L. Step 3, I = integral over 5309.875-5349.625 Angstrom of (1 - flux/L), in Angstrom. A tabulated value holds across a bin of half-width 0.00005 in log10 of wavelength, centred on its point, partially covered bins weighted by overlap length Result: 0.72 Angstrom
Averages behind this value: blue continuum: 21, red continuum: 20.5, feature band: 20.3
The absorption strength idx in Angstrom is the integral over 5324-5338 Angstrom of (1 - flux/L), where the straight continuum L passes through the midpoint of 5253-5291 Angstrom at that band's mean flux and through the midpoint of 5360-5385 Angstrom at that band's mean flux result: 0.71 Angstrom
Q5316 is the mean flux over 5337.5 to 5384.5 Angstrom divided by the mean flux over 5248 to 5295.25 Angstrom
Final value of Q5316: 1.0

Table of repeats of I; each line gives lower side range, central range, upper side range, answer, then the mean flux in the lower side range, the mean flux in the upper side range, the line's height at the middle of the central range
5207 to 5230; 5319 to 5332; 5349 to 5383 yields 1.4 Angstrom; 19.6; 21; 20.6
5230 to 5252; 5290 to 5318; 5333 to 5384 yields -0.3 Angstrom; 20.7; 21.1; 20.9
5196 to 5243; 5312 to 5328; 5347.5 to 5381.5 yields 0.4 Angstrom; 19.8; 20.9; 20.6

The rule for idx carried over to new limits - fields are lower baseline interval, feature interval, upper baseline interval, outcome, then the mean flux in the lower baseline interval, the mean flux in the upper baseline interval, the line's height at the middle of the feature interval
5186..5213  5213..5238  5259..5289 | -1.5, 18.6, 19.6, 18.9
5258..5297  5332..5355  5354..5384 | -0.2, 19.8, 21.1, 20.8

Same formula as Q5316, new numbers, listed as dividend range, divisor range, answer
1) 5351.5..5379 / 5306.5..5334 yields 1.05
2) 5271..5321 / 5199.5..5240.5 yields 1.05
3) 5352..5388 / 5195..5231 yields 1.11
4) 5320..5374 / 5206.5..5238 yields 1.02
